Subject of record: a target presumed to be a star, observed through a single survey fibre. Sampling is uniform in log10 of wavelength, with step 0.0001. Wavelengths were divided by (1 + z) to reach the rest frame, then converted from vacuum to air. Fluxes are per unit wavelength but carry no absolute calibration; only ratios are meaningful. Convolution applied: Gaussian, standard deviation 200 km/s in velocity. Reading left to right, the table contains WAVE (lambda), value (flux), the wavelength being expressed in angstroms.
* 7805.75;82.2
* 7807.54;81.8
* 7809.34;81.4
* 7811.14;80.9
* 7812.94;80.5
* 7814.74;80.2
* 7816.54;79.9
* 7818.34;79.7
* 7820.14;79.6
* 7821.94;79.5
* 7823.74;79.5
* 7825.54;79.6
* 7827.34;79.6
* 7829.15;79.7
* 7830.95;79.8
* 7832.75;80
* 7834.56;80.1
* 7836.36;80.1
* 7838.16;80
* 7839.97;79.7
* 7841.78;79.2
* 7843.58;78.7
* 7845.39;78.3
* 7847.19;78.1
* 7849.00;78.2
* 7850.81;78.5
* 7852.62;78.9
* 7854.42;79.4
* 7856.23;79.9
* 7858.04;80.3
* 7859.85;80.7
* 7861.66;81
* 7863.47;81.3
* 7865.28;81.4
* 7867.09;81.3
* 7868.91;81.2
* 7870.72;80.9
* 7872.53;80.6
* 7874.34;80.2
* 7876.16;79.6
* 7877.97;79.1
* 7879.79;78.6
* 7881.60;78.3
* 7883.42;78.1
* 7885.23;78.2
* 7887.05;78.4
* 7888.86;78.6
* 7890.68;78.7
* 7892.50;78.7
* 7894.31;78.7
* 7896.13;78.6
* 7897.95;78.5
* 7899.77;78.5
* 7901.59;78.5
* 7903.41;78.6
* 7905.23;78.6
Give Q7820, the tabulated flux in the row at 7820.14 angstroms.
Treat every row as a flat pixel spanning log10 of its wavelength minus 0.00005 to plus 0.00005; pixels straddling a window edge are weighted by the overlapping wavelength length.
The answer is 79.6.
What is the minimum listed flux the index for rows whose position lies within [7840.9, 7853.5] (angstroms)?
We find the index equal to 78.1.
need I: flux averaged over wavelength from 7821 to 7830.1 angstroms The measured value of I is 79.6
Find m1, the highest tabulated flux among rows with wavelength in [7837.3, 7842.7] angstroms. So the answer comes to 80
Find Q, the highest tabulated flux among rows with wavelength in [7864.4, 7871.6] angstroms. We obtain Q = 81.4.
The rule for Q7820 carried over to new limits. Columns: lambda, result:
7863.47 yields 81.3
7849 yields 78.2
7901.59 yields 78.5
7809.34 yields 81.4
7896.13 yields 78.6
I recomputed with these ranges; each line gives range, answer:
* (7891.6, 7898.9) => 78.7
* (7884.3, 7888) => 78.5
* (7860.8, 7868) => 81.2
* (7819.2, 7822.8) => 79.6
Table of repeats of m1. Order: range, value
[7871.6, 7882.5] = 80.6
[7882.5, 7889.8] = 78.6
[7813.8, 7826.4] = 80.2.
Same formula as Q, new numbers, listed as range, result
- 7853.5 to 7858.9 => 80.3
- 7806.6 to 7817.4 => 81.8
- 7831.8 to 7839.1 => 80.1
